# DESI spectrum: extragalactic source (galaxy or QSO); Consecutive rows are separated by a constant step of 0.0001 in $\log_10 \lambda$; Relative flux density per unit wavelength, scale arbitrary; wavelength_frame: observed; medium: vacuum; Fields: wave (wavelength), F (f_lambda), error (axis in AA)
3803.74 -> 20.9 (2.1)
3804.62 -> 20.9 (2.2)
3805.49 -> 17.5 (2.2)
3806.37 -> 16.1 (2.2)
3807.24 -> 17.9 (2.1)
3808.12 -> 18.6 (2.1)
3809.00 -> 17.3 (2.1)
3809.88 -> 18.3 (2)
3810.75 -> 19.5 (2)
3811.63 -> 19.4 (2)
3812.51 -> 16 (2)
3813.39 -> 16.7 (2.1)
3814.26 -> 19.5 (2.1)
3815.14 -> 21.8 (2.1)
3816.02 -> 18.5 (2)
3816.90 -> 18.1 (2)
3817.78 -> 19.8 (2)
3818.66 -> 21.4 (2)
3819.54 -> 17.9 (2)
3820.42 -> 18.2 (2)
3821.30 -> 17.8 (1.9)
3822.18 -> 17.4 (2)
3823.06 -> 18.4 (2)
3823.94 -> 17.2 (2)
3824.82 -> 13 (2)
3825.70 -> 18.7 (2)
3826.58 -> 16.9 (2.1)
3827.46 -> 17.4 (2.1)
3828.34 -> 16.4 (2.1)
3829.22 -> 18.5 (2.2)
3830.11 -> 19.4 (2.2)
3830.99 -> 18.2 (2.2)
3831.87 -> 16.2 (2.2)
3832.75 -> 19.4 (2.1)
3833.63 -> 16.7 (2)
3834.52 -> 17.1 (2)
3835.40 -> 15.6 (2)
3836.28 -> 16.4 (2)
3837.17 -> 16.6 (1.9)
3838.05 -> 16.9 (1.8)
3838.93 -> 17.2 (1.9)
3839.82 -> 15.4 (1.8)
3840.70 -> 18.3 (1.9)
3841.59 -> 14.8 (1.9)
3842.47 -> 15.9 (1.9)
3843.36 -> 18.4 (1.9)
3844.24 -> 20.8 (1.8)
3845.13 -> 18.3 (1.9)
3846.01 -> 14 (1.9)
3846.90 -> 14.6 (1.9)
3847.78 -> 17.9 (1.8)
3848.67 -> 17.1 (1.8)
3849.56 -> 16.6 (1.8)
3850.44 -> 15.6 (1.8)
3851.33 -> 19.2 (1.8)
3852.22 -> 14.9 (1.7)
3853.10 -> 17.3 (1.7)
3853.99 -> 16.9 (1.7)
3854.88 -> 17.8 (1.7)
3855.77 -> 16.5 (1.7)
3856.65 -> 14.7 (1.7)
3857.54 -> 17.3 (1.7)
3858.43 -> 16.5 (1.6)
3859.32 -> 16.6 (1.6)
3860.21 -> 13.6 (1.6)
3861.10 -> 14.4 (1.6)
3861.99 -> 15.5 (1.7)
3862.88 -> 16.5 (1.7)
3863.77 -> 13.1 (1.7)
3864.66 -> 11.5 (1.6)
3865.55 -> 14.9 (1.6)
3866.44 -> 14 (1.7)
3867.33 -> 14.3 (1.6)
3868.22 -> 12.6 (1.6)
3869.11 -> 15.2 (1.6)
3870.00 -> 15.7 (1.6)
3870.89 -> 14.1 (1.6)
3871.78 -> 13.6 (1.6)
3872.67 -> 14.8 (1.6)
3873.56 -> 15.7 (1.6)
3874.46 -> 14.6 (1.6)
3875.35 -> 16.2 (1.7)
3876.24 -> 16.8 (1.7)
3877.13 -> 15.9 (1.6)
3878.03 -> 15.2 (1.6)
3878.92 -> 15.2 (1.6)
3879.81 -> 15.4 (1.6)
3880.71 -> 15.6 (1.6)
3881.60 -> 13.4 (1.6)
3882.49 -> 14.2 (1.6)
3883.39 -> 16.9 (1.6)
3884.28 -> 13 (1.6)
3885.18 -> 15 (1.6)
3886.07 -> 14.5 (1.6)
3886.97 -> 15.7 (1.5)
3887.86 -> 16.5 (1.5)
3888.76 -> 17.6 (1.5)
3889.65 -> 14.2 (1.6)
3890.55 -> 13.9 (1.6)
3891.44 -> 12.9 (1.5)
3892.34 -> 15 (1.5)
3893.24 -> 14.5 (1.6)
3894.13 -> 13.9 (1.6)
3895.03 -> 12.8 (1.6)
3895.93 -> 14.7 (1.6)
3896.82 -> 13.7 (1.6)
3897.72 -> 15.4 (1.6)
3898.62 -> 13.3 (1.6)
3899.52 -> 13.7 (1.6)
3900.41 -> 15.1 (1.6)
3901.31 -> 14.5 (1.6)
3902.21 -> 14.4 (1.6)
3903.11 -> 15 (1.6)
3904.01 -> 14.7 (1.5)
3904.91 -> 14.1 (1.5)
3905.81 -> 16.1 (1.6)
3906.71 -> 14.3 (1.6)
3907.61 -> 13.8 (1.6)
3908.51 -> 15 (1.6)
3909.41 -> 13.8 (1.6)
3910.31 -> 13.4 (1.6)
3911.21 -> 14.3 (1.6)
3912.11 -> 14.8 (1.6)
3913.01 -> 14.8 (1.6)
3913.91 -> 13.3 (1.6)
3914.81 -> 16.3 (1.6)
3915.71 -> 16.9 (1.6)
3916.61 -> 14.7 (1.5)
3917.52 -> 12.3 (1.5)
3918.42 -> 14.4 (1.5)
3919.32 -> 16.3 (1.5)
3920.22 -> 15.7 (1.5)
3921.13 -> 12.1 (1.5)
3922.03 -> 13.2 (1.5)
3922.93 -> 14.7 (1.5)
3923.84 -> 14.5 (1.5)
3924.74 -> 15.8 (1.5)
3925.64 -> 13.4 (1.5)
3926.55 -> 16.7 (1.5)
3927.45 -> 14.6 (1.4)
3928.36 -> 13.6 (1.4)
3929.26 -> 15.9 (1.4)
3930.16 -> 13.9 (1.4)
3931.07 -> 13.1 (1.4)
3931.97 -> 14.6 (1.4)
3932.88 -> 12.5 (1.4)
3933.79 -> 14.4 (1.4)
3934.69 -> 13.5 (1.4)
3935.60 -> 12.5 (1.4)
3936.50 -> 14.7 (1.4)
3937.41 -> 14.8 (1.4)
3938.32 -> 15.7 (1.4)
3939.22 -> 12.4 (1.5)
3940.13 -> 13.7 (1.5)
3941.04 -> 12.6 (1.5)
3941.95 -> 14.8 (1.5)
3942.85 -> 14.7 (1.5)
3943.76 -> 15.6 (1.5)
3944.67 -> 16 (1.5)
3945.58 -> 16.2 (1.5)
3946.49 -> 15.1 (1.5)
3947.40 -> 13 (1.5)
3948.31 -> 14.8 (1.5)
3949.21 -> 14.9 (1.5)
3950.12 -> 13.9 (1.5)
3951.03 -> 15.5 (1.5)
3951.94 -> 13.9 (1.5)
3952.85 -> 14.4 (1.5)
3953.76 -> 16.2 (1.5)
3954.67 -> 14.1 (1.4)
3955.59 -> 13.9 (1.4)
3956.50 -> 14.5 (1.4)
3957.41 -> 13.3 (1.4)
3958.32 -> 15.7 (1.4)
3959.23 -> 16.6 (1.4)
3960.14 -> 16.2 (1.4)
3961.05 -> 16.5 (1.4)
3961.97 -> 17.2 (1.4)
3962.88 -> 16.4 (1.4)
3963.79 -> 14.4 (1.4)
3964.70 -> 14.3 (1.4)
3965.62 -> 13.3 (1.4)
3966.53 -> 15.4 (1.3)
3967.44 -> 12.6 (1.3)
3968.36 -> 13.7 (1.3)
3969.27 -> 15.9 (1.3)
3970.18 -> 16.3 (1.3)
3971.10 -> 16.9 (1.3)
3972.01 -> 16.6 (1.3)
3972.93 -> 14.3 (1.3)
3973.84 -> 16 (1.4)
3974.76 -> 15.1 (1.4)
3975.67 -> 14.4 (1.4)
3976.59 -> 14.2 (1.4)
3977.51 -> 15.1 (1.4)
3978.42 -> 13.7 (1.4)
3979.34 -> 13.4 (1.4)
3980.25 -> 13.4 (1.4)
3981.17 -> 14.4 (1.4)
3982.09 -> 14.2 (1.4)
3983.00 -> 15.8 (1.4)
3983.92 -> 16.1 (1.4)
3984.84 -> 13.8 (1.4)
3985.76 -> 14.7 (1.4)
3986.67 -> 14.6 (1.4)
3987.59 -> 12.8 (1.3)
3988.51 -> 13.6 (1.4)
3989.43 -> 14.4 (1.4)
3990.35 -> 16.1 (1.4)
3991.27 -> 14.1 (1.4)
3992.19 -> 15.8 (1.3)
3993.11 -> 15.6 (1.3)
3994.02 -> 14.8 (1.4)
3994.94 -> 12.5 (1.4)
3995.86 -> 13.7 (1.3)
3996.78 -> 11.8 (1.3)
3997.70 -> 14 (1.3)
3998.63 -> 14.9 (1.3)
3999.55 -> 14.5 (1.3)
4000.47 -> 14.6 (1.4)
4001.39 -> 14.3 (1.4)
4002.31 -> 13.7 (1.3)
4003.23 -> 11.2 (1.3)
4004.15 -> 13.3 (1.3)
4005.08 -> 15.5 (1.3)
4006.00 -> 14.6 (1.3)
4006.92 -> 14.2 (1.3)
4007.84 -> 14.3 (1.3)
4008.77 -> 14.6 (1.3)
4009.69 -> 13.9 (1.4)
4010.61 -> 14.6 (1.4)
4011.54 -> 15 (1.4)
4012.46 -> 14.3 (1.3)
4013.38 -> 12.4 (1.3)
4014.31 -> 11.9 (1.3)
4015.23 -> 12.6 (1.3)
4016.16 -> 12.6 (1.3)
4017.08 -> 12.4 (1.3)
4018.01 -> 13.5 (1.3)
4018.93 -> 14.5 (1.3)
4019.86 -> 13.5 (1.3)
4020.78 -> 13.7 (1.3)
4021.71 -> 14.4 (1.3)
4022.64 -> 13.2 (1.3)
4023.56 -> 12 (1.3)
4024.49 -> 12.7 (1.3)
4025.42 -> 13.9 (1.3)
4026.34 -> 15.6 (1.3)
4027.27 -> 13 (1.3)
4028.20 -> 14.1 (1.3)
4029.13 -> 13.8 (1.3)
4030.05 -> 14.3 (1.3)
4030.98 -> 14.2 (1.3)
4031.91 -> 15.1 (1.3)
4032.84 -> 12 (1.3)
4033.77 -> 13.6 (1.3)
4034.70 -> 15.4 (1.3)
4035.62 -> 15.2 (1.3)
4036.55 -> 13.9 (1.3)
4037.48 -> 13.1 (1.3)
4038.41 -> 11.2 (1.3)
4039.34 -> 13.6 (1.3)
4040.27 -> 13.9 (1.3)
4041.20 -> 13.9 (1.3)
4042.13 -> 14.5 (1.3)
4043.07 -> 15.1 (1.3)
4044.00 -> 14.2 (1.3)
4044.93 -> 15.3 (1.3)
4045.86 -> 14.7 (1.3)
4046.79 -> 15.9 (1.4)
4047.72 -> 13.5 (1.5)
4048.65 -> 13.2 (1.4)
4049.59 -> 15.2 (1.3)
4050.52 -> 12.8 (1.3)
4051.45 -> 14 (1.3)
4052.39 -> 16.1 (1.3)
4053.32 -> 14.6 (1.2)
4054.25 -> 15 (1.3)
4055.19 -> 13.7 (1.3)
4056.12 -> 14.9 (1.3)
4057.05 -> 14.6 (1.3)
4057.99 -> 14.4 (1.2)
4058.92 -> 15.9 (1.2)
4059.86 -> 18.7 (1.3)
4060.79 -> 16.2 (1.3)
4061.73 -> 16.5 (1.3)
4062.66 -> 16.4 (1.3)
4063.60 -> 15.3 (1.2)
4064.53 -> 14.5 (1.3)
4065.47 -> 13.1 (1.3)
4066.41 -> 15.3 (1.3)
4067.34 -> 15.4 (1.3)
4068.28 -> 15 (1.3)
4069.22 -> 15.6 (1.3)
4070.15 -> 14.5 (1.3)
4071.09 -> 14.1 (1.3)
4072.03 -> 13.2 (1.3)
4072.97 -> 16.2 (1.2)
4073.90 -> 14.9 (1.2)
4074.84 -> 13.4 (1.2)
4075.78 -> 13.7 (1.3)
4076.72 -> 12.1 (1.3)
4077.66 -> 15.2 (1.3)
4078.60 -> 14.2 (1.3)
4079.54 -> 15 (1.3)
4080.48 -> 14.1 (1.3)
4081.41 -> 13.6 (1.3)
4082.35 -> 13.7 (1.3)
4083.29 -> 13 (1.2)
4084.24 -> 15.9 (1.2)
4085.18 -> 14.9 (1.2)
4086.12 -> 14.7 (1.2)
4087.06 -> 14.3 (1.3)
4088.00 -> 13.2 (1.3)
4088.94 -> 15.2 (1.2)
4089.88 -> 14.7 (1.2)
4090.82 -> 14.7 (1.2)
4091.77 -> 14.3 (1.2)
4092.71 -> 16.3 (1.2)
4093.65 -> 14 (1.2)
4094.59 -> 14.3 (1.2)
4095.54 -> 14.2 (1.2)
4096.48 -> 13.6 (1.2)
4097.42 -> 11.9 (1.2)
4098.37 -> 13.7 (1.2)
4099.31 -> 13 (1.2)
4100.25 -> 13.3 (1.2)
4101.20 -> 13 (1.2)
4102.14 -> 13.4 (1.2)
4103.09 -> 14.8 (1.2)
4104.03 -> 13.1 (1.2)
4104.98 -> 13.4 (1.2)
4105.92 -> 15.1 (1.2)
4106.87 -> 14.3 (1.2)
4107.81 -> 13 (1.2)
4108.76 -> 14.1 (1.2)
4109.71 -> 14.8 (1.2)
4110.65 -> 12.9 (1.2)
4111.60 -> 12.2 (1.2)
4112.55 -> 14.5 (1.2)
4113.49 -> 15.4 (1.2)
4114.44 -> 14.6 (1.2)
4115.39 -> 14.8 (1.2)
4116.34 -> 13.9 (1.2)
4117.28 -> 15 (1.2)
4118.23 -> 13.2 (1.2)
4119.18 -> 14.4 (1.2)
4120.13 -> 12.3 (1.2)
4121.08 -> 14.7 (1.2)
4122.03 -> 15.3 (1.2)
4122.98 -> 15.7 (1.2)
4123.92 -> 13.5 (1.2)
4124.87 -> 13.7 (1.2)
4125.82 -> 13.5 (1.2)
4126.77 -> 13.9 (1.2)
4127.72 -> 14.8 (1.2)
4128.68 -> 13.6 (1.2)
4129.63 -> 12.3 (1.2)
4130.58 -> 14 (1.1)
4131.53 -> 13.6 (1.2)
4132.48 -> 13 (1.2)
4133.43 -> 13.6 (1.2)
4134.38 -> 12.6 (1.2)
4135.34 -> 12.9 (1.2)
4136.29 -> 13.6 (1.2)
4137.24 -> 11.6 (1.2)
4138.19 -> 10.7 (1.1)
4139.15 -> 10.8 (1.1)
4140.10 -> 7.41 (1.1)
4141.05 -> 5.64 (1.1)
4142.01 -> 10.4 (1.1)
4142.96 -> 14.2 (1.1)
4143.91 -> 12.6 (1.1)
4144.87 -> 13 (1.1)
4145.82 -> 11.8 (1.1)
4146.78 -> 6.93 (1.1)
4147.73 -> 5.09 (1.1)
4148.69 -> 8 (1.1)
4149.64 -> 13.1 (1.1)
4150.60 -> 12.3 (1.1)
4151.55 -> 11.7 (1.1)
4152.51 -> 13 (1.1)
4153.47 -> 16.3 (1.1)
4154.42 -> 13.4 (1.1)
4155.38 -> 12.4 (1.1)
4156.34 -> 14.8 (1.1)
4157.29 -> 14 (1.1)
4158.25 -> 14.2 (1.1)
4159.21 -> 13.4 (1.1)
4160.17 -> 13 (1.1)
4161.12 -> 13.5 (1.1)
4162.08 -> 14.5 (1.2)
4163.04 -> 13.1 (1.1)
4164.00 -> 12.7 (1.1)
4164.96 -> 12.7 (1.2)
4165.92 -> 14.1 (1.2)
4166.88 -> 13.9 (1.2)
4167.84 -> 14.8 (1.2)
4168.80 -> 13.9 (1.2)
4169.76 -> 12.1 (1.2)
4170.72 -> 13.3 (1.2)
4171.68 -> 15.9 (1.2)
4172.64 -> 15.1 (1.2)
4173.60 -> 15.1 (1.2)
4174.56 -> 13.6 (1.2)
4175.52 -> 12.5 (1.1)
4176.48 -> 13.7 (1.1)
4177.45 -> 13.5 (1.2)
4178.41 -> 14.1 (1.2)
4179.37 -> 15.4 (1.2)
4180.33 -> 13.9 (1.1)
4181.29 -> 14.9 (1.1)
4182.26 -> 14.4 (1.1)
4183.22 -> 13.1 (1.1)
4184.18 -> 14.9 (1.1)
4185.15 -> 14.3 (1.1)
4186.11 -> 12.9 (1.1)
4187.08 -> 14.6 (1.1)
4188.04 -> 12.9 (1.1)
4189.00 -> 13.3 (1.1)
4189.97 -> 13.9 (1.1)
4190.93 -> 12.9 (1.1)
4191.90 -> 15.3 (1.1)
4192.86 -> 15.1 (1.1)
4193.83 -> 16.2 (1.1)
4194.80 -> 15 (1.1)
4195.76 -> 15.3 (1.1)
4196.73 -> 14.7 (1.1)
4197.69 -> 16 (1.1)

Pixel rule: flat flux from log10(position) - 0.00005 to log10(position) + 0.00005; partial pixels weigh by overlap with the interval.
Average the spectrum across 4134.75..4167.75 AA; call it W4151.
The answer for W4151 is 12.1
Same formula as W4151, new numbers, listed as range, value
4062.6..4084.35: 14.4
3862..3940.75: 14.5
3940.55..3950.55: 14.7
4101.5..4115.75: 14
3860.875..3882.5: 14.8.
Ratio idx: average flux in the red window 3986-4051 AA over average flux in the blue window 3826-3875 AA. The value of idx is 0.86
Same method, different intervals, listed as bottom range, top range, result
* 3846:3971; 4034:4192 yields 0.93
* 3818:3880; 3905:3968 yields 0.89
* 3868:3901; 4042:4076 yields 1.01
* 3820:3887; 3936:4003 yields 0.91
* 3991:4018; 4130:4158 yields 0.85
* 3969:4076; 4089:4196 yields 0.94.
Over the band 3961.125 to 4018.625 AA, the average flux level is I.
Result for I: 14.3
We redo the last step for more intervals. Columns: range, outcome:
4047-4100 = 14.5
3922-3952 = 14.4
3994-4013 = 14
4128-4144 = 11.9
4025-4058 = 14.2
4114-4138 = 13.7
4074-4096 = 14.3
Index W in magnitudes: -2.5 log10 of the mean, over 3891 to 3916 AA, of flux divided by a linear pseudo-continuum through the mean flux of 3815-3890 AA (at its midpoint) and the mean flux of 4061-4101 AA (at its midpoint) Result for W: 0.10 mag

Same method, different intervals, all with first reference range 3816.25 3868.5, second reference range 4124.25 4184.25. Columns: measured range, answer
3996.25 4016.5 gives 0.071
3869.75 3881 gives 0.068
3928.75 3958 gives 0.080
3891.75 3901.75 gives 0.129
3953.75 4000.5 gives 0.023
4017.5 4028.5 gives 0.064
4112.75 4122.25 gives -0.078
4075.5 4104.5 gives -0.028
